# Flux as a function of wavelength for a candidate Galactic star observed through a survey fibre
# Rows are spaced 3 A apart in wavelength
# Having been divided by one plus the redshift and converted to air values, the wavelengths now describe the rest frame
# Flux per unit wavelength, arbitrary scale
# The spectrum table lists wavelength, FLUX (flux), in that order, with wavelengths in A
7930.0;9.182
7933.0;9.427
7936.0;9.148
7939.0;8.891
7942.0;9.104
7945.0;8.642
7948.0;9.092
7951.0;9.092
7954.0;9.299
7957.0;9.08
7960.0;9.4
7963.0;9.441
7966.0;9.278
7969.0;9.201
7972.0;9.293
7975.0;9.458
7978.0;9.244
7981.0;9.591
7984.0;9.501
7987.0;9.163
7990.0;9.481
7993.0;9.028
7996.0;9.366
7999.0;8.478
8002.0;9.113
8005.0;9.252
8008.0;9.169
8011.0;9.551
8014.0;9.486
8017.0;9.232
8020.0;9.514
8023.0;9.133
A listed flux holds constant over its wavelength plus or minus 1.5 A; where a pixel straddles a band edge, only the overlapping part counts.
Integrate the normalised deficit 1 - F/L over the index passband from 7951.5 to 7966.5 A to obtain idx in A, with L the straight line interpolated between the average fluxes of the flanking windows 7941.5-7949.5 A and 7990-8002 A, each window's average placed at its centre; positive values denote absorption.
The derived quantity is -0.6 A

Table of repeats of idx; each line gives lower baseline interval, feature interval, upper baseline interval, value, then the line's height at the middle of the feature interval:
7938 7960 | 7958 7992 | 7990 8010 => -1.0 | 9.08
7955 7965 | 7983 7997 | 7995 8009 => -0.3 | 9.13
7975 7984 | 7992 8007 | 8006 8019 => 0.5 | 9.39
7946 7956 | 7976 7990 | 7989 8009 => -0.4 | 9.12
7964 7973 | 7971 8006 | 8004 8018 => 0.2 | 9.3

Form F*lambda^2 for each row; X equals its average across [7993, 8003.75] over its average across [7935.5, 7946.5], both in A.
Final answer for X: 1.02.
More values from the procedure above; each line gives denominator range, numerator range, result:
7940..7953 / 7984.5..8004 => 1.03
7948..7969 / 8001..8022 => 1.02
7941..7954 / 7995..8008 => 1.02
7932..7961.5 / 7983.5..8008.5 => 1.02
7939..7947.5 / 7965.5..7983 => 1.06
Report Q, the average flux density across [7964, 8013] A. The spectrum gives 9.26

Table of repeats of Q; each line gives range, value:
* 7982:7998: 9.29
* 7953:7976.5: 9.31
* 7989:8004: 9.09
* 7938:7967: 9.13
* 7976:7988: 9.39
